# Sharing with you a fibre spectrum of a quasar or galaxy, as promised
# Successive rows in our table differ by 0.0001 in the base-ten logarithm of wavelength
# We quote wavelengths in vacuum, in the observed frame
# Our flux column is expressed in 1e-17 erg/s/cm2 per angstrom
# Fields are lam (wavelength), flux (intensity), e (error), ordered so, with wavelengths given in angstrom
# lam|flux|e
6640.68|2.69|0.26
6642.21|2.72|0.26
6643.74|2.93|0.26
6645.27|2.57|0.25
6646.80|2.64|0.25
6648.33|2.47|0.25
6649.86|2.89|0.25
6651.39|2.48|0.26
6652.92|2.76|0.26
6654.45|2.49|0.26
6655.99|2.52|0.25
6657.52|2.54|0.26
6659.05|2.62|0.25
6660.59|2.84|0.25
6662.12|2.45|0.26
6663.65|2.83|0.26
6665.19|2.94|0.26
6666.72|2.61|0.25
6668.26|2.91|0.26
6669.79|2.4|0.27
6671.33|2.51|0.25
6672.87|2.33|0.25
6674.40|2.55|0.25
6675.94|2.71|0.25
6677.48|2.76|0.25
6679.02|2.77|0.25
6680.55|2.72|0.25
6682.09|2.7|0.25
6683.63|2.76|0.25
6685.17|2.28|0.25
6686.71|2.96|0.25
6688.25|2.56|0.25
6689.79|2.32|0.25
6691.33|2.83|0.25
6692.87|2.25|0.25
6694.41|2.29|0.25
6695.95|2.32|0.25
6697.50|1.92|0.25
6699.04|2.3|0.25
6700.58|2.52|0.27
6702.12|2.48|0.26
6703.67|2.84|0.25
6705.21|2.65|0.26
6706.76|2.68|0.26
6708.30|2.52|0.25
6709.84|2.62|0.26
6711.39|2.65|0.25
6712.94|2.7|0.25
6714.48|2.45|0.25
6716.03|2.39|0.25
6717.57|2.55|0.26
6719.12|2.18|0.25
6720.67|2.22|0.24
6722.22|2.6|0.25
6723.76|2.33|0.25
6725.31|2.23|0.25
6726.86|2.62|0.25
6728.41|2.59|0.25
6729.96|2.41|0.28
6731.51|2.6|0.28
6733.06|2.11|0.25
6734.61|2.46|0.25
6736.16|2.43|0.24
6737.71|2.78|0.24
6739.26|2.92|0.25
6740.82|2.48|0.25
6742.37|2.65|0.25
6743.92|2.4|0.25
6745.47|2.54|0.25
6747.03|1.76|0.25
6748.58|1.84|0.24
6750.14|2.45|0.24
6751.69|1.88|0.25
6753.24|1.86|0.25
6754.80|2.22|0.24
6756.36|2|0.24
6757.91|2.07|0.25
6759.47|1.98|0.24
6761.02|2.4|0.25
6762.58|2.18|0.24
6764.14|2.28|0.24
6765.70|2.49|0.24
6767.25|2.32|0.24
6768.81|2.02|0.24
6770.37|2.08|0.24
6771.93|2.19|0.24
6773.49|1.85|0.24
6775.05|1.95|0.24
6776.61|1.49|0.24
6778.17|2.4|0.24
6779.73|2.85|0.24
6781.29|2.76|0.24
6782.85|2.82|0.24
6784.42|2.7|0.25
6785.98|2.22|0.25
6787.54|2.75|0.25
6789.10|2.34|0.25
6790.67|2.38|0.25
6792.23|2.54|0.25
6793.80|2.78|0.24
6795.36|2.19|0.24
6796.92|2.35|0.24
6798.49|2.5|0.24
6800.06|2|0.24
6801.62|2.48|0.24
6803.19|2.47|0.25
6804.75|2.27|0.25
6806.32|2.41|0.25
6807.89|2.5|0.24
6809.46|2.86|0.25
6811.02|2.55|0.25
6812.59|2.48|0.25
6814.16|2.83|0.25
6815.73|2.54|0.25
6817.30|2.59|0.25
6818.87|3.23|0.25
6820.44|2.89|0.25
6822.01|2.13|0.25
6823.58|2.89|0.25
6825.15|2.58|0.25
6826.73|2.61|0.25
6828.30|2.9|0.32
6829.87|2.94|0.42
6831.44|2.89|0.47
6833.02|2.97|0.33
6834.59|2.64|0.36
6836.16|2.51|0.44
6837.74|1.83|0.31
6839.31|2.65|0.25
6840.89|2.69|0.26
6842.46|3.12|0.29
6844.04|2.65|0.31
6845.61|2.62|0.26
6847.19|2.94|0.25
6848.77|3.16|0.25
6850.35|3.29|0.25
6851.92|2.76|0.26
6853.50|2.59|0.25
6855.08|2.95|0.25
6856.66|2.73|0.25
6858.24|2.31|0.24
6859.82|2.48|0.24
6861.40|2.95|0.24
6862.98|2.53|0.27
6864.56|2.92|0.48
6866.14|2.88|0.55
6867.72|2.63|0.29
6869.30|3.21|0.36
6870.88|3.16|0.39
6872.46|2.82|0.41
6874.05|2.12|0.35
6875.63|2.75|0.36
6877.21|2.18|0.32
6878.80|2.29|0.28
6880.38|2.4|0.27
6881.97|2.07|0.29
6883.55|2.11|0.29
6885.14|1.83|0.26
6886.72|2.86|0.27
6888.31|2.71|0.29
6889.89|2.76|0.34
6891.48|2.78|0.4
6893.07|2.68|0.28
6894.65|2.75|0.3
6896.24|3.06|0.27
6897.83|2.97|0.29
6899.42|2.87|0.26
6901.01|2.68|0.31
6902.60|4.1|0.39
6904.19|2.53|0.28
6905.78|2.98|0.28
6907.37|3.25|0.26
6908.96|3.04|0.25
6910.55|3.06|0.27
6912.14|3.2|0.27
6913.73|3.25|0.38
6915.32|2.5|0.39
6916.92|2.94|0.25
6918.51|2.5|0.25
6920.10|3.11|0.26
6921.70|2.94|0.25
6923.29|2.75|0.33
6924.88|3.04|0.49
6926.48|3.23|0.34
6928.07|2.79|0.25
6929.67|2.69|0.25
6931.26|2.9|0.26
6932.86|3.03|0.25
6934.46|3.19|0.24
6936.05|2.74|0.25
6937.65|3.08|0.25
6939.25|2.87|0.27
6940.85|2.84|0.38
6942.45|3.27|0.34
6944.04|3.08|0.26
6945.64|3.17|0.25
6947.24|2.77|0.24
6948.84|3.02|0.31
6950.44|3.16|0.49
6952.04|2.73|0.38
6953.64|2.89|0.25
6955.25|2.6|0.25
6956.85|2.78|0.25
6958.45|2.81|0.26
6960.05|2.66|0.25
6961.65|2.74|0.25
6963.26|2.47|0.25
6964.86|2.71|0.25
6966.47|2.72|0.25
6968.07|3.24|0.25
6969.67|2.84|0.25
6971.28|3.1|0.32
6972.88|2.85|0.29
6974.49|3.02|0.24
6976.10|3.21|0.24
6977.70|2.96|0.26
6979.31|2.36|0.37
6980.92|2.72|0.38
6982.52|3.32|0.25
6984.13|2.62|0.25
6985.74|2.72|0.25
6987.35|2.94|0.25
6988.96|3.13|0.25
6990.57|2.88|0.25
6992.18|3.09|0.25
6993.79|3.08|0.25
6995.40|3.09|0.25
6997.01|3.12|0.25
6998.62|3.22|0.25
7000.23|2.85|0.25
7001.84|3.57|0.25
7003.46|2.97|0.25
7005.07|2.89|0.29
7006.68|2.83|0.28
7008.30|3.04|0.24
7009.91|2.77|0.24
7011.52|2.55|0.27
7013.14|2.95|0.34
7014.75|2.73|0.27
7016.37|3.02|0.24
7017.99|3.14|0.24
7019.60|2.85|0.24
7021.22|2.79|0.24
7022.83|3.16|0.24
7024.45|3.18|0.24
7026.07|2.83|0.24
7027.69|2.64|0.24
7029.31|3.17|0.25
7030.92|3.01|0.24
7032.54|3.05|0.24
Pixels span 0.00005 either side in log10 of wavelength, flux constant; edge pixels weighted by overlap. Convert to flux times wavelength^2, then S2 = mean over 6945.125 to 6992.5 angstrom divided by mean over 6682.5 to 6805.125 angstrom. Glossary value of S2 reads 1.28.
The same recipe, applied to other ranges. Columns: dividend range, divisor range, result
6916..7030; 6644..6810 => 1.28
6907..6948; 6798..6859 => 1.15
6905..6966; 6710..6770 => 1.32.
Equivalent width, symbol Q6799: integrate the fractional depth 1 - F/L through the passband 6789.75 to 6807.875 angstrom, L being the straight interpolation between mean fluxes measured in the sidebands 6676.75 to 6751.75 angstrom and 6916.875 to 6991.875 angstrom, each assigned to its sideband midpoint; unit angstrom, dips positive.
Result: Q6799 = 1.6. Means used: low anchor 2.48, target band 2.4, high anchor 2.9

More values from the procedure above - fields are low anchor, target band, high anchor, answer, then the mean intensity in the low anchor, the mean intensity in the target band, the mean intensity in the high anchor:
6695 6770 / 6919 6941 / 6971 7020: -1.0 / 2.37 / 2.94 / 2.95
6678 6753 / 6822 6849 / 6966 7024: -0.4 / 2.47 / 2.71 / 2.96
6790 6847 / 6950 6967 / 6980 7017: 0.8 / 2.6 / 2.74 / 2.96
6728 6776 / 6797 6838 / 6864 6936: -1.6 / 2.26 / 2.6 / 2.81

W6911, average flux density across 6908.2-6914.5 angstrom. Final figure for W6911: 3.14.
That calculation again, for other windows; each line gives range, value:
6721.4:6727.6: 2.44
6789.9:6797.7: 2.45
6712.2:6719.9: 2.45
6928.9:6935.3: 2.95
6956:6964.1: 2.69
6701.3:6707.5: 2.66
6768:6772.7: 2.1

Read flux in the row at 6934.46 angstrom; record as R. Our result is 3.19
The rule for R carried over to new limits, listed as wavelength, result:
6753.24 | 1.86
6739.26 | 2.92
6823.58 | 2.89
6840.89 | 2.69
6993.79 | 3.08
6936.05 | 2.74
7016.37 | 3.02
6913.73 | 3.25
